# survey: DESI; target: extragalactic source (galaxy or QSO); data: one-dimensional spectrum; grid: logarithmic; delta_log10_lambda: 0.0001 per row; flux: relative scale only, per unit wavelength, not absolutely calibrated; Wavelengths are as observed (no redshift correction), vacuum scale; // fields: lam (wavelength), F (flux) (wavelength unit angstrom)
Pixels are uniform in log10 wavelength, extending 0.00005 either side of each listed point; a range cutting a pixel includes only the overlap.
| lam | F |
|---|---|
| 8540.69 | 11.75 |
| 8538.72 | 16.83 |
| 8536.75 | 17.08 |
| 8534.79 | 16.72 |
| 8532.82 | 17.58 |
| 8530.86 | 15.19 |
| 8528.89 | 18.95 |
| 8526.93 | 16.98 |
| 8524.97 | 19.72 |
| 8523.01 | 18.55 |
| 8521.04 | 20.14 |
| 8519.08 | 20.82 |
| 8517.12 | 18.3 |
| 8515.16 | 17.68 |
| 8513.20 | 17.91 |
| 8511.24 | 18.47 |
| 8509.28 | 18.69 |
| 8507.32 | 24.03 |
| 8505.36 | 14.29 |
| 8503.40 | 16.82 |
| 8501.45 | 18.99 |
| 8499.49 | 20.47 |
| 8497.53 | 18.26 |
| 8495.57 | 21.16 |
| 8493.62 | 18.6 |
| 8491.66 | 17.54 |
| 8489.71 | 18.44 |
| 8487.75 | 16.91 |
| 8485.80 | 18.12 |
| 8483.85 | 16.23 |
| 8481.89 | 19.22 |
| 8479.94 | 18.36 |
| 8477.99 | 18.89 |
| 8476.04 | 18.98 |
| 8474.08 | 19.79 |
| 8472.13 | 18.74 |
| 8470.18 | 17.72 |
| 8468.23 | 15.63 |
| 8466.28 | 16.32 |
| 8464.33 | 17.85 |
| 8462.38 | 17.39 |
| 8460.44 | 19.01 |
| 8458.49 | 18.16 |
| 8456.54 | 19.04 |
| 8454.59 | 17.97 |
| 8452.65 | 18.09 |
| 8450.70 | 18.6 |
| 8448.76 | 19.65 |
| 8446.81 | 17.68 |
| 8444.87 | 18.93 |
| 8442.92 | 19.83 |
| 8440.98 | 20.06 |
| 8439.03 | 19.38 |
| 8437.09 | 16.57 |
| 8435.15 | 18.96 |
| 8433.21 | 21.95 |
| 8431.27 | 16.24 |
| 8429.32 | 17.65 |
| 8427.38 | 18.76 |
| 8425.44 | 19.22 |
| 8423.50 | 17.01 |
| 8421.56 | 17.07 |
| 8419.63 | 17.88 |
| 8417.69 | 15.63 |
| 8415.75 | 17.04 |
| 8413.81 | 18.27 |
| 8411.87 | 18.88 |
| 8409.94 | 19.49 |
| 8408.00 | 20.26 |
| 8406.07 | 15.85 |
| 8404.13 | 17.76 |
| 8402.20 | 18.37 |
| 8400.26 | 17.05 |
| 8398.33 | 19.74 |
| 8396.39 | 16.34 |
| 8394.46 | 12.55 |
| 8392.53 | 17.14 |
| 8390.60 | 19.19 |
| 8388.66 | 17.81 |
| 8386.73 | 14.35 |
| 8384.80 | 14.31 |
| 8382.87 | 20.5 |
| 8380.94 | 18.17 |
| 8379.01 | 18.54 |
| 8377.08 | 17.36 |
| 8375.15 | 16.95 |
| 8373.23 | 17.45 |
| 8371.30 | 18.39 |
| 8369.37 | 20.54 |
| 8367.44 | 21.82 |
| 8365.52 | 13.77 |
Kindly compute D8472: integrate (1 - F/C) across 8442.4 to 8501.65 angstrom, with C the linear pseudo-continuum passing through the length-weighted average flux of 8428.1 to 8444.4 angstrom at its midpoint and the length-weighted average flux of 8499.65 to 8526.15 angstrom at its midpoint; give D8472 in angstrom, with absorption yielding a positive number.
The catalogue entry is 1.40 angstrom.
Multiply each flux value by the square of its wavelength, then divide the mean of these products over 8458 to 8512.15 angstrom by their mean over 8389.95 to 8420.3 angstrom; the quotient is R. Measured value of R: 1.1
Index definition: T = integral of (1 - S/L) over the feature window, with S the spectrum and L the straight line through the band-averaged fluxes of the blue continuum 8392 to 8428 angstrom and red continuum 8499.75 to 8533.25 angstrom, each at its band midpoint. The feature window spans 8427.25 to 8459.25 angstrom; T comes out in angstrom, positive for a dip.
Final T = -1.4 angstrom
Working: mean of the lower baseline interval 17.6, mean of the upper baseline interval 18.5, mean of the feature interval 18.7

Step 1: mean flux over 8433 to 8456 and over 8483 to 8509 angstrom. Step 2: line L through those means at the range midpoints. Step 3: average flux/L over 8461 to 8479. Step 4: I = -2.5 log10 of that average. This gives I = 0.04 mag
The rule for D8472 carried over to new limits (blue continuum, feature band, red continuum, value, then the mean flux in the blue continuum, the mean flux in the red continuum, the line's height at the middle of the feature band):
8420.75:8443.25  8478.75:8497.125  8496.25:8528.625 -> 0.4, 18.5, 18.8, 18.7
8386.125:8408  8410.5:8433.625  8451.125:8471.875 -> -0.7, 17.1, 17.8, 17.4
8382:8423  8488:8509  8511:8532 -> -0.6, 17.4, 18.4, 18.2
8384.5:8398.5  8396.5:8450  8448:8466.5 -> -3.2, 16.3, 18.3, 17.3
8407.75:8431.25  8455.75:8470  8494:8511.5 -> 0.7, 18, 19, 18.5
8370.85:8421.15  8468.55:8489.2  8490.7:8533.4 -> 0.1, 17.5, 18.6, 18.3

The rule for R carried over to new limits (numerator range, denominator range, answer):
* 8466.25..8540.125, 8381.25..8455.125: 1.04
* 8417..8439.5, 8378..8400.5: 1.06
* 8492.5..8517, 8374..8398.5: 1.13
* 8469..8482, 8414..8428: 1.08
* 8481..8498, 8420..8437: 1.02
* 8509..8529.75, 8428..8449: 1.02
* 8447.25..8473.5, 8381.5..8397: 1.11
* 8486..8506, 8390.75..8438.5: 1.04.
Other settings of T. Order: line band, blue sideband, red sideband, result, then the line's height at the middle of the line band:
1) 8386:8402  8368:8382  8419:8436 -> 1.25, 18.3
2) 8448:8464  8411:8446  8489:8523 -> 0.04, 18.5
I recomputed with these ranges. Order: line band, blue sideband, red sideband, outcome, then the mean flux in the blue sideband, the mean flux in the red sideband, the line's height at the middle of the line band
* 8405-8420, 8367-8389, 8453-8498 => 0.01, 17.9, 18.2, 18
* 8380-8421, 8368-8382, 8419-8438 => 0.05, 18.3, 18.1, 18.2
